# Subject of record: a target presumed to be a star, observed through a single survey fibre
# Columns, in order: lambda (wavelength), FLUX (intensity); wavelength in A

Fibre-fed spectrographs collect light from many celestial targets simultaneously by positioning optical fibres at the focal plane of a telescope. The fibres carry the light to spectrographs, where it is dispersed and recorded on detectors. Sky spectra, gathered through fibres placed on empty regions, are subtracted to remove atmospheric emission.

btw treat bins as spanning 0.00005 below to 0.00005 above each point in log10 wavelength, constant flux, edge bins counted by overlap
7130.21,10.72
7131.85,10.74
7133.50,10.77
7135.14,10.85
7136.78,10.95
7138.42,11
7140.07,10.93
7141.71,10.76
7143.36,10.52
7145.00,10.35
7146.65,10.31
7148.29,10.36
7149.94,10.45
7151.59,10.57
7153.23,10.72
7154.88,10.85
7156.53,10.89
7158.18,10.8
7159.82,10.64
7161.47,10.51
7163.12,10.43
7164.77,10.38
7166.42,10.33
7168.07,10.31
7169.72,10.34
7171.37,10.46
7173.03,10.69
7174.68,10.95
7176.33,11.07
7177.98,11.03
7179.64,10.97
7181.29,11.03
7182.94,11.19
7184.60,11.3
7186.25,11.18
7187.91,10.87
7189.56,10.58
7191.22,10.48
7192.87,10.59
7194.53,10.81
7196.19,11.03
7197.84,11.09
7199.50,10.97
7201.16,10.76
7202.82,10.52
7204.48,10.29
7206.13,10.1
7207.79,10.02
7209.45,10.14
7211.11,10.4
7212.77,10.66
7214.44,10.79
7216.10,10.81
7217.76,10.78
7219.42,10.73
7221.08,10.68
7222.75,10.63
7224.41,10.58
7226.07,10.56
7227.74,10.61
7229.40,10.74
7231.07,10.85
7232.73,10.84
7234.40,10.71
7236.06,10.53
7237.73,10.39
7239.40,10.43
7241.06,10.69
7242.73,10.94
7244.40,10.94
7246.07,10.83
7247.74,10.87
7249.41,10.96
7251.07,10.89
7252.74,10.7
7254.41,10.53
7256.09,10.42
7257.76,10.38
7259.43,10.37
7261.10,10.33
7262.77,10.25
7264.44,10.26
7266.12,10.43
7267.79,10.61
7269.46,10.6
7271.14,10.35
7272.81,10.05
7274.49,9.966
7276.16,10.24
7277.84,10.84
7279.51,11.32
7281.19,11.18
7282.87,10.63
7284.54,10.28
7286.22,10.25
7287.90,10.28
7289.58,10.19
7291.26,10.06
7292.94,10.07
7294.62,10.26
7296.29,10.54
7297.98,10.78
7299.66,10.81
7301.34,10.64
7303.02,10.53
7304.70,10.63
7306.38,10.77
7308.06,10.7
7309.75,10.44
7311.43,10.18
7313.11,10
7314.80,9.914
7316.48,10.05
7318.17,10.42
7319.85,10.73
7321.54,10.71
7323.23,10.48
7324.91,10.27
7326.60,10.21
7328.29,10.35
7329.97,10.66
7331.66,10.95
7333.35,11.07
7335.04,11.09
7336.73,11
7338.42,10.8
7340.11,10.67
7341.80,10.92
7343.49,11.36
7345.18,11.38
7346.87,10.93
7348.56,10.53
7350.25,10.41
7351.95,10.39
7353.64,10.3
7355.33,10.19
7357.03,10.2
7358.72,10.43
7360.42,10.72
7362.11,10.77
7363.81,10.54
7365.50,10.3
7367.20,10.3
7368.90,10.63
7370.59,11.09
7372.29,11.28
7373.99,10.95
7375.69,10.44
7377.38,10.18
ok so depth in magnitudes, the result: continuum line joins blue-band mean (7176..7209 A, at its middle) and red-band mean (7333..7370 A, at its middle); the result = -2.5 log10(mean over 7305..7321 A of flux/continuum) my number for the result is 0.03 mag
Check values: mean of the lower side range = 10.8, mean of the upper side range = 10.7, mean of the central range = 10.4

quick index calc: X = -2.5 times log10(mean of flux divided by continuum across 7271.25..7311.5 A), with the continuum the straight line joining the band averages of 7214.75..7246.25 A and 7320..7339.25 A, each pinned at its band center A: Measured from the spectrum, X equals 0.021 mag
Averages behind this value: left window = 10.7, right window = 10.7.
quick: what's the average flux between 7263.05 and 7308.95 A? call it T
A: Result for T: 10.5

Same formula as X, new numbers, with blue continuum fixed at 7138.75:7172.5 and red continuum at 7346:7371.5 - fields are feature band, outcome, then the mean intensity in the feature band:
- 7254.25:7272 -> 0.01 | 10.4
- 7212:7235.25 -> -0.02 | 10.7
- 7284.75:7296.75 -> 0.03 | 10.2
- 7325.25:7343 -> -0.03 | 10.8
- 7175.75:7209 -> -0.02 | 10.8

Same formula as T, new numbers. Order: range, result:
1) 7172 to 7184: 11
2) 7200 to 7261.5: 10.6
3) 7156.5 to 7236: 10.7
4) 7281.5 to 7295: 10.3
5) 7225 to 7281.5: 10.6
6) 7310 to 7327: 10.3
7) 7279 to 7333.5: 10.5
